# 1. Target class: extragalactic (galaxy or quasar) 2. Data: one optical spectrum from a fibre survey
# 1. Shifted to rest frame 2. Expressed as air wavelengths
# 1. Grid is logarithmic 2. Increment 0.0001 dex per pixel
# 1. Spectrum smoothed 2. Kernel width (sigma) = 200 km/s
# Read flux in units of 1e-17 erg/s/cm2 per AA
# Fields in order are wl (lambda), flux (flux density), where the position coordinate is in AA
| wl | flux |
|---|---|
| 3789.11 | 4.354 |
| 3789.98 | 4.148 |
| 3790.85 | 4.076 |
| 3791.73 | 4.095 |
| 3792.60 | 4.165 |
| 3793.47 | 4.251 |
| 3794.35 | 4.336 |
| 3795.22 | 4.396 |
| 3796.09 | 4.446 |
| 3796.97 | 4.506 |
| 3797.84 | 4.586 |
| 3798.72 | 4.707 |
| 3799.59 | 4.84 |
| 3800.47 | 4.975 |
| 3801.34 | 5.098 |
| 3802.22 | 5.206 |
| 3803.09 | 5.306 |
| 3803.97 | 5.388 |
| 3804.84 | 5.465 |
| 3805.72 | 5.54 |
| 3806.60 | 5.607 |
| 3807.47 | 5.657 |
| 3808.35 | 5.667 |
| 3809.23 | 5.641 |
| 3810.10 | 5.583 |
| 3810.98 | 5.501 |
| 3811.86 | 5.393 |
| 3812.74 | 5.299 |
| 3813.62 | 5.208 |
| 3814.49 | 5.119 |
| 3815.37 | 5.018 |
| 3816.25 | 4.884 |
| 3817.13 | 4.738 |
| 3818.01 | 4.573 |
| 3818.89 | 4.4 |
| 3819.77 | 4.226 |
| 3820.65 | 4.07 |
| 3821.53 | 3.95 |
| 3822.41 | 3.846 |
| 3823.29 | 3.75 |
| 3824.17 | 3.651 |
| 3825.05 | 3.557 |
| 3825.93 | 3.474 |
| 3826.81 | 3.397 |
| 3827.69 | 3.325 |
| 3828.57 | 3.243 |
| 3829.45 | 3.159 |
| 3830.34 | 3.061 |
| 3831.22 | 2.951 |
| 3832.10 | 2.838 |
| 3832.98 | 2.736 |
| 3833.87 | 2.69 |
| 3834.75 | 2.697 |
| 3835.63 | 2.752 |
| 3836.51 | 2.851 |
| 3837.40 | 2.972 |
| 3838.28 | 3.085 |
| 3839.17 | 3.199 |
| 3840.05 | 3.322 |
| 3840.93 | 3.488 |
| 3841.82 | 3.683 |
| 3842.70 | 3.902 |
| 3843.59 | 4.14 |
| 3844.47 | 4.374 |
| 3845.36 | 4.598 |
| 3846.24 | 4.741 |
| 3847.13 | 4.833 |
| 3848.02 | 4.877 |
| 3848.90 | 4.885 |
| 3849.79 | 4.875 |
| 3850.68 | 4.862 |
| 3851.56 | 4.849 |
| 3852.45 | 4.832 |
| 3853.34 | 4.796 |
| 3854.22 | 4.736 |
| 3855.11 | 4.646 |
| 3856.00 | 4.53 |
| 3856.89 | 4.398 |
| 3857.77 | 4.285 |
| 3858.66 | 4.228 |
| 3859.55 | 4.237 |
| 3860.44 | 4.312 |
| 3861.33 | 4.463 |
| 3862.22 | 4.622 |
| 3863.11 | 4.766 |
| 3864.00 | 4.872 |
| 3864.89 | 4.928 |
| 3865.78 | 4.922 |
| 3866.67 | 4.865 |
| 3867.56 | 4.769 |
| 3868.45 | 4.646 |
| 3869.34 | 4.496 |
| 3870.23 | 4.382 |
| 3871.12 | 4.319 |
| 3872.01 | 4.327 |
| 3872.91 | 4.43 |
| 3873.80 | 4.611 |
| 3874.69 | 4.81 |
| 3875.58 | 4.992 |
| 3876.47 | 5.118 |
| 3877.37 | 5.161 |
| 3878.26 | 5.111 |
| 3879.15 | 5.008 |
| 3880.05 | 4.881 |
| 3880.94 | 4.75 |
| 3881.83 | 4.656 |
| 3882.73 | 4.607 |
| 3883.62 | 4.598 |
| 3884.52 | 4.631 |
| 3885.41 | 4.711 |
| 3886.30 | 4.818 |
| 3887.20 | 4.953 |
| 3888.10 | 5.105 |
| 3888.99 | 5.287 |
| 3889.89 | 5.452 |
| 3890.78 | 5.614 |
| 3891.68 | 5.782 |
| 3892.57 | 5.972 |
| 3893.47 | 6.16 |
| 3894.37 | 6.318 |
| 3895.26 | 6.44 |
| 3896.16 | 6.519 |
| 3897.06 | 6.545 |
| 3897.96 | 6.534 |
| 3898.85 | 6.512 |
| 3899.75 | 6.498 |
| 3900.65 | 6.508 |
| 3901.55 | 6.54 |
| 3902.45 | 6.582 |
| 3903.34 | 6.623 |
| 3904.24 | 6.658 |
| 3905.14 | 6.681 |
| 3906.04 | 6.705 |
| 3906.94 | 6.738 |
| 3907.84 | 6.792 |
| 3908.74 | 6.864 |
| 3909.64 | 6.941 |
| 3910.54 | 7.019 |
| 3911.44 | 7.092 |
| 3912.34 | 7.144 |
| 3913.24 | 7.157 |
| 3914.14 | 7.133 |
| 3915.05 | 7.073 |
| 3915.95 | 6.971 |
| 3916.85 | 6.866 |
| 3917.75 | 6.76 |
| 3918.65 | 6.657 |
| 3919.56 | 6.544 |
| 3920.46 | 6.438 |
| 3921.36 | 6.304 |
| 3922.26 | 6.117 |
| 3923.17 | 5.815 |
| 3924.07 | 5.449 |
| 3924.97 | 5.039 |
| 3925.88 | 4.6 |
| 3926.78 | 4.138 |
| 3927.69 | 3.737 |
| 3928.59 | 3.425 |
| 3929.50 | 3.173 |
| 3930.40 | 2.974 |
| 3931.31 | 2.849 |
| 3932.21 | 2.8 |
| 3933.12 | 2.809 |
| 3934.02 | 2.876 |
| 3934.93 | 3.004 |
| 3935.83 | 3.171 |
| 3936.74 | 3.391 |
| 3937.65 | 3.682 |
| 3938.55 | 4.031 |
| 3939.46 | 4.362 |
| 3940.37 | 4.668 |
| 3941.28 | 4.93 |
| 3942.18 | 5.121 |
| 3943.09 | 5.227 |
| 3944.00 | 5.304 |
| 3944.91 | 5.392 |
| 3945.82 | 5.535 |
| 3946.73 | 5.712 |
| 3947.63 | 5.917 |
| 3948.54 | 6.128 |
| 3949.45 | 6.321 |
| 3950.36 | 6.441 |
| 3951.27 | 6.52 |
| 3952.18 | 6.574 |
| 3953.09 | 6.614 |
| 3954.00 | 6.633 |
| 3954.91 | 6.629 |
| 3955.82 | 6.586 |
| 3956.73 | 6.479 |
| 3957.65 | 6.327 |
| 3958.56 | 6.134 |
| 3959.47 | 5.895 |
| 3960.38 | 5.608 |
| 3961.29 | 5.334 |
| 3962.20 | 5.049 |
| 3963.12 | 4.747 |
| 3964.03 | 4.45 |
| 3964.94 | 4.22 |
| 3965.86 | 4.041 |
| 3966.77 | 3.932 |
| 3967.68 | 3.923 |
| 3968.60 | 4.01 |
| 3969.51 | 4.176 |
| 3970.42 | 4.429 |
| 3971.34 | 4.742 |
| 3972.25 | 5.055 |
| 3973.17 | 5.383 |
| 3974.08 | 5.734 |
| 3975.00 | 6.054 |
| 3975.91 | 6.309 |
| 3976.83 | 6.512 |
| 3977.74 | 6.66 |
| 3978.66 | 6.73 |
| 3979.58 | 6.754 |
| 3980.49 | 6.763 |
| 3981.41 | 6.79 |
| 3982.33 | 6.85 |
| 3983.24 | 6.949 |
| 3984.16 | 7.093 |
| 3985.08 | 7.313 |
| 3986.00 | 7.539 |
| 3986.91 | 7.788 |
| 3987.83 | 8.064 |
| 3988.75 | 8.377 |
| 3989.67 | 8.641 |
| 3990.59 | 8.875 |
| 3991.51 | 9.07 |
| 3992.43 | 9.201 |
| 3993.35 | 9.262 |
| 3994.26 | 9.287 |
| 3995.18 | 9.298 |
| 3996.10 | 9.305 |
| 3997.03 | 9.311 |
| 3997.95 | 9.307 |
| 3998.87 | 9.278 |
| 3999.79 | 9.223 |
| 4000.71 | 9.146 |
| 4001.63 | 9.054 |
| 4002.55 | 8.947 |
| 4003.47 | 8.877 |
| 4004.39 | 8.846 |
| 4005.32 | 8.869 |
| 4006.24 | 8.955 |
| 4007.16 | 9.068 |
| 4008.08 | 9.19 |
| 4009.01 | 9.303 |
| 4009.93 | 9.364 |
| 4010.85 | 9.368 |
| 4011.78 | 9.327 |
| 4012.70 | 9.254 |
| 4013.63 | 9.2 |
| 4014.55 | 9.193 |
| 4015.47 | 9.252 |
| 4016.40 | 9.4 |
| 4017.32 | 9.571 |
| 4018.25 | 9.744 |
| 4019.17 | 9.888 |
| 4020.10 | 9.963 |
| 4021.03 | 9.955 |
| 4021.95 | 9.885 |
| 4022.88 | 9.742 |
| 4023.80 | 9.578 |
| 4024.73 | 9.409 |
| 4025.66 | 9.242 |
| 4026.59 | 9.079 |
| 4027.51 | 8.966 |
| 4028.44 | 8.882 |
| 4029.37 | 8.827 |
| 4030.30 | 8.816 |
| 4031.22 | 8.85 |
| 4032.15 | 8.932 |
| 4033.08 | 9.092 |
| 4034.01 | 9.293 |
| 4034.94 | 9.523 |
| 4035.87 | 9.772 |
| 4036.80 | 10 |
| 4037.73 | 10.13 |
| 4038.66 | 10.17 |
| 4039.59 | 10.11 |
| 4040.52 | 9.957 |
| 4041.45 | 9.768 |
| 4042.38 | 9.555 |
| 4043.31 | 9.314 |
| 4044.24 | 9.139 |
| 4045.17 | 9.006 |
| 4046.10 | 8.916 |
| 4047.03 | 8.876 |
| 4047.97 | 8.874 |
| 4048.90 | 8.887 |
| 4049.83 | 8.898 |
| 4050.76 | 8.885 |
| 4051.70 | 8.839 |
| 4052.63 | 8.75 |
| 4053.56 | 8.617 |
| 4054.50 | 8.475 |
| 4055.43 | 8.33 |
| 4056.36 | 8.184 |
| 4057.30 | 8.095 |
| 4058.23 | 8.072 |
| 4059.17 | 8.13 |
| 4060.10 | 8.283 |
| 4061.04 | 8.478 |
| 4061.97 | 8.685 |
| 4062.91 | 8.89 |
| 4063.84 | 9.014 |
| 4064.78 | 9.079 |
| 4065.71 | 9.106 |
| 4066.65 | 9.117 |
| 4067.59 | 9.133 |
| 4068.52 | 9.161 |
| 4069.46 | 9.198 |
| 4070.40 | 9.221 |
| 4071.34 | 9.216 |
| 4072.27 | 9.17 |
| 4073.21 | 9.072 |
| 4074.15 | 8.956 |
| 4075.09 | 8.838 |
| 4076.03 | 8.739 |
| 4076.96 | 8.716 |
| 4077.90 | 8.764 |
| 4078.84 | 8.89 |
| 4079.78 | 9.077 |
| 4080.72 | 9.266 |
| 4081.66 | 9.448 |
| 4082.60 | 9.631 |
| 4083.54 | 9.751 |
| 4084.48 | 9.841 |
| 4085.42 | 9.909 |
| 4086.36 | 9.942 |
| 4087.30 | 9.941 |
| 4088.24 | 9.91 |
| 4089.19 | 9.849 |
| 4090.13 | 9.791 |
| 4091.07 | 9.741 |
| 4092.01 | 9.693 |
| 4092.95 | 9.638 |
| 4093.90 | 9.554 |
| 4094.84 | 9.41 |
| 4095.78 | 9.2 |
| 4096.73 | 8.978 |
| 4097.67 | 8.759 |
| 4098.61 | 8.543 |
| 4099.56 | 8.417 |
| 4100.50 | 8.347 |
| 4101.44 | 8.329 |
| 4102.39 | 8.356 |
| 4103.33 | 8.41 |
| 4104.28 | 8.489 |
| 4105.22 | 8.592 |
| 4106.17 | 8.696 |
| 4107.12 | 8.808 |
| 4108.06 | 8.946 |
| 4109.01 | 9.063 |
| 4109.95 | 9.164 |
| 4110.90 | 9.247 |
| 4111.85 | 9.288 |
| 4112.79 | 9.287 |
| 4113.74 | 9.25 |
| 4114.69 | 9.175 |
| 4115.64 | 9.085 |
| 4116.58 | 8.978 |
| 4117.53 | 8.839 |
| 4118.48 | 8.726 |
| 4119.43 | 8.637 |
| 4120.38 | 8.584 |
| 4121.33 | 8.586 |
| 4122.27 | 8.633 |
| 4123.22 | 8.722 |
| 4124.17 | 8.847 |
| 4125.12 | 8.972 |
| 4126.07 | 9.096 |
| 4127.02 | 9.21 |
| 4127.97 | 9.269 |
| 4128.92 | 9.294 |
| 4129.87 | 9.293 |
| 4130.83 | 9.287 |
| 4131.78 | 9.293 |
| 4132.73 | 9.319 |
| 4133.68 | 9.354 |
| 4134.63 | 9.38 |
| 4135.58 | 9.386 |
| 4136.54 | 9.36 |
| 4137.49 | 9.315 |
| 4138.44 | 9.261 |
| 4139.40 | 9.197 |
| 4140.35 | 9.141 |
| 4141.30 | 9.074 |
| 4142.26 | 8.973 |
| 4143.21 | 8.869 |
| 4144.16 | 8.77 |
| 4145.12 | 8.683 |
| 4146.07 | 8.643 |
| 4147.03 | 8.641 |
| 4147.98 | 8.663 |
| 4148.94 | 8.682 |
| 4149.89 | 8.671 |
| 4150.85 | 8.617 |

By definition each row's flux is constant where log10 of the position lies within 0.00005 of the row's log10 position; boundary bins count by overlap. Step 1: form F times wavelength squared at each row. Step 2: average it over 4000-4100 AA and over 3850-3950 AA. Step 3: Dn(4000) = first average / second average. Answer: 1.89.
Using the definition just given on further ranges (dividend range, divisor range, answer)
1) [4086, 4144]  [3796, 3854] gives 2.44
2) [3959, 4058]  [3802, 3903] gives 1.89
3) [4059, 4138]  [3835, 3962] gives 1.94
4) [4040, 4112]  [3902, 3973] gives 1.79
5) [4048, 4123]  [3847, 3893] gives 2.09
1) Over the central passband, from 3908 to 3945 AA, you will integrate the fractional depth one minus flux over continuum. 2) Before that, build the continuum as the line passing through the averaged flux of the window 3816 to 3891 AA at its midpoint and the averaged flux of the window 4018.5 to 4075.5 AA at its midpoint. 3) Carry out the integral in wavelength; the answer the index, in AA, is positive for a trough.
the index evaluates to 5.4 AA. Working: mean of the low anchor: 4.28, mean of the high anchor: 9.12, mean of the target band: 5.15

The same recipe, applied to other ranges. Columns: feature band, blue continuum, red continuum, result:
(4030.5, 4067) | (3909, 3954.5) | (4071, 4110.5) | -4.08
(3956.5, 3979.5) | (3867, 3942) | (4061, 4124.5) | 4.57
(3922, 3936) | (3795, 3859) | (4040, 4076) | 5.47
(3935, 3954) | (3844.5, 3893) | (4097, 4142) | 2.60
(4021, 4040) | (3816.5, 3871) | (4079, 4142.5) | -4.52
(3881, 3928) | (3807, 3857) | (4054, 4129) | -4.64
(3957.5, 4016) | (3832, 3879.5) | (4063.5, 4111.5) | -2.24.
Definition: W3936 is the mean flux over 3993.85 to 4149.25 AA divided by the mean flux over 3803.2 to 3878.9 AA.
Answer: 2.1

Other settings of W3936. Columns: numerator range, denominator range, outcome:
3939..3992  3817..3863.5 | 1.53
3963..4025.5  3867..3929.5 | 1.38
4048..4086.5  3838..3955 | 1.72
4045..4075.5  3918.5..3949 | 1.91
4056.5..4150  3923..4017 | 1.40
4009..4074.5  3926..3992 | 1.67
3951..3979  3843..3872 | 1.19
